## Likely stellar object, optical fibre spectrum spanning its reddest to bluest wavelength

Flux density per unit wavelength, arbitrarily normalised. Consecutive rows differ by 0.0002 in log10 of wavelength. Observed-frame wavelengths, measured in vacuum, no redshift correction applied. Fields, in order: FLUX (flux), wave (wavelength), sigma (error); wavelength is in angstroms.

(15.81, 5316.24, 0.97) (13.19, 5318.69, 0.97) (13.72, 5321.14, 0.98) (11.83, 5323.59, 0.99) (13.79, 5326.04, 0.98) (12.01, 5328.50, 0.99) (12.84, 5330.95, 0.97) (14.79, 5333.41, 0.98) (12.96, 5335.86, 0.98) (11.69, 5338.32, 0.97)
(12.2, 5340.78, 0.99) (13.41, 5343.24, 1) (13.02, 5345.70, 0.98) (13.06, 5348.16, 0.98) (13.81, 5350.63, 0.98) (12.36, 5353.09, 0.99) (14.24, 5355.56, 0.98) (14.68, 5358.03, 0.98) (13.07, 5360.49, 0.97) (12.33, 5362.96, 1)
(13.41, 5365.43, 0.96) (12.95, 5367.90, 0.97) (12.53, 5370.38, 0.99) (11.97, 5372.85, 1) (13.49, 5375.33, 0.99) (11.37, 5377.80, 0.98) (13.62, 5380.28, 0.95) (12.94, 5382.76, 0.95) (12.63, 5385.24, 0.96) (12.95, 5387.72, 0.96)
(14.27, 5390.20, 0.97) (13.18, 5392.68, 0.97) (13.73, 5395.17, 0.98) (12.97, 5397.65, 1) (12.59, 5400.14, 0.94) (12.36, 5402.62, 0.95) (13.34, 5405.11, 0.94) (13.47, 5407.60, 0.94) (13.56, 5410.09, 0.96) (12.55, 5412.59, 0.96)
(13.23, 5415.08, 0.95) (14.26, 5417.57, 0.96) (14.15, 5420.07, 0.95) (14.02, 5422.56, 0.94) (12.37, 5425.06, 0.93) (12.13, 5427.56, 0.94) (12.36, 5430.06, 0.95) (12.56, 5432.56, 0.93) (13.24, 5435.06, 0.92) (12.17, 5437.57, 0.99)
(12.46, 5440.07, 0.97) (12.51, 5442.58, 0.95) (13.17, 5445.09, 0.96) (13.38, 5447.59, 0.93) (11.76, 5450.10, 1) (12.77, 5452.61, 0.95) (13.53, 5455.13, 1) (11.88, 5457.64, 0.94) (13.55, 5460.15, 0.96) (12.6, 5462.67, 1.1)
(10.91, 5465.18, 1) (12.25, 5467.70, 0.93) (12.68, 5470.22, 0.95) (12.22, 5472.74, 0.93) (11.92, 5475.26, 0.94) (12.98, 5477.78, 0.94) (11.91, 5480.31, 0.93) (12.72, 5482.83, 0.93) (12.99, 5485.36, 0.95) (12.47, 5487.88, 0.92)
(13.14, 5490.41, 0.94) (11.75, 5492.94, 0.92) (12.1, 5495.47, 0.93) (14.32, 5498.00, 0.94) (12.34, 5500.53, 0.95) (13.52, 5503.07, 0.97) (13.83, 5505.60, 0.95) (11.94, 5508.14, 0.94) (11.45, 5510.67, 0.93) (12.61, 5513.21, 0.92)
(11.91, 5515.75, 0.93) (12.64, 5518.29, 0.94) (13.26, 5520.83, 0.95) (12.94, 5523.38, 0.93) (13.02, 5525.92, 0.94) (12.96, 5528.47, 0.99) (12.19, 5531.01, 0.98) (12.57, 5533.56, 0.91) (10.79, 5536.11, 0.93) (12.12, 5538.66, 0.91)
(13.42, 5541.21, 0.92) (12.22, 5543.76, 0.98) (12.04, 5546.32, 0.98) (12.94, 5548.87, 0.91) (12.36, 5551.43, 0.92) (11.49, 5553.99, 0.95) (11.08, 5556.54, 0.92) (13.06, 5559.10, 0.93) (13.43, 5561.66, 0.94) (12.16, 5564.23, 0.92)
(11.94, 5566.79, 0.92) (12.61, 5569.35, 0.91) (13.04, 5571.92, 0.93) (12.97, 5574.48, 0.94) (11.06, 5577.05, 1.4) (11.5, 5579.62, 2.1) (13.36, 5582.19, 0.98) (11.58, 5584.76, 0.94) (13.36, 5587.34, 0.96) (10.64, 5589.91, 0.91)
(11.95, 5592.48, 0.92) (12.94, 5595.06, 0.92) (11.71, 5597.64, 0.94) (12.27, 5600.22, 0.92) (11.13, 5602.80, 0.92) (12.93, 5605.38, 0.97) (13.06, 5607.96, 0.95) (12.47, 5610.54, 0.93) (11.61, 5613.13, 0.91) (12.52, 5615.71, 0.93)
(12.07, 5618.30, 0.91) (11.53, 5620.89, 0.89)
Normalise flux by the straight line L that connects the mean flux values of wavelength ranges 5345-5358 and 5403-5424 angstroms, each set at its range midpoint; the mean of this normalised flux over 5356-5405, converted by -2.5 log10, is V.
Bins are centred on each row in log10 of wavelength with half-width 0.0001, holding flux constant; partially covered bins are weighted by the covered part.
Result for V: 0.04 mag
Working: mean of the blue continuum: 13.4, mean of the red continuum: 13.5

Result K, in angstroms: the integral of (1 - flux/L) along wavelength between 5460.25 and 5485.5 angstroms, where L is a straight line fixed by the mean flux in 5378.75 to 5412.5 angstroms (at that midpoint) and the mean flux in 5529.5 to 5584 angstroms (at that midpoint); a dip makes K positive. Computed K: 0.8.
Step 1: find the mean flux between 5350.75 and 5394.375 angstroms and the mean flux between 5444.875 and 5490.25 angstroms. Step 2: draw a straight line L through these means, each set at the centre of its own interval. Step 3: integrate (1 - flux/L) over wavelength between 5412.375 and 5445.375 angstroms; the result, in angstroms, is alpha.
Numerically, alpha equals -0.48 angstroms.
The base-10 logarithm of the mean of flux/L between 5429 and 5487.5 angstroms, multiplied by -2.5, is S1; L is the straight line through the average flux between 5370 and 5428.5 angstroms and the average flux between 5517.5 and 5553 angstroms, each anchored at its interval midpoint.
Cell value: 0.03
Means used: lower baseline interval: 13.1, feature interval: 12.5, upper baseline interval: 12.5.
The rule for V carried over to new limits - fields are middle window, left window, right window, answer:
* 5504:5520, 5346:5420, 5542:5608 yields 0.01 mag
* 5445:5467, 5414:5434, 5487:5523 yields 0.03 mag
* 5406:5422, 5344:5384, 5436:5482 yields -0.07 mag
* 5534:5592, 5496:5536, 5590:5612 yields 0.02 mag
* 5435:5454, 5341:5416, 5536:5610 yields 0.01 mag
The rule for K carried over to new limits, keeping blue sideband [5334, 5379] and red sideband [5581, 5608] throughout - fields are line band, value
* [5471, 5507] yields -0.52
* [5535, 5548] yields 0.24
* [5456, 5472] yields 0.36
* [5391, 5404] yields -0.19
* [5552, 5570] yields 0.12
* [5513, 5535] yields -0.40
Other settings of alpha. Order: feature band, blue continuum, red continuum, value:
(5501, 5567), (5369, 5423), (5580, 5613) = 0.3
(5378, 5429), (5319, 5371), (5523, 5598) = -1.2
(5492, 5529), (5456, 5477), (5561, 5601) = -1.3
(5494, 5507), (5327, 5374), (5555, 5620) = -0.7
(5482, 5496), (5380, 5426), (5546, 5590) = 0.2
